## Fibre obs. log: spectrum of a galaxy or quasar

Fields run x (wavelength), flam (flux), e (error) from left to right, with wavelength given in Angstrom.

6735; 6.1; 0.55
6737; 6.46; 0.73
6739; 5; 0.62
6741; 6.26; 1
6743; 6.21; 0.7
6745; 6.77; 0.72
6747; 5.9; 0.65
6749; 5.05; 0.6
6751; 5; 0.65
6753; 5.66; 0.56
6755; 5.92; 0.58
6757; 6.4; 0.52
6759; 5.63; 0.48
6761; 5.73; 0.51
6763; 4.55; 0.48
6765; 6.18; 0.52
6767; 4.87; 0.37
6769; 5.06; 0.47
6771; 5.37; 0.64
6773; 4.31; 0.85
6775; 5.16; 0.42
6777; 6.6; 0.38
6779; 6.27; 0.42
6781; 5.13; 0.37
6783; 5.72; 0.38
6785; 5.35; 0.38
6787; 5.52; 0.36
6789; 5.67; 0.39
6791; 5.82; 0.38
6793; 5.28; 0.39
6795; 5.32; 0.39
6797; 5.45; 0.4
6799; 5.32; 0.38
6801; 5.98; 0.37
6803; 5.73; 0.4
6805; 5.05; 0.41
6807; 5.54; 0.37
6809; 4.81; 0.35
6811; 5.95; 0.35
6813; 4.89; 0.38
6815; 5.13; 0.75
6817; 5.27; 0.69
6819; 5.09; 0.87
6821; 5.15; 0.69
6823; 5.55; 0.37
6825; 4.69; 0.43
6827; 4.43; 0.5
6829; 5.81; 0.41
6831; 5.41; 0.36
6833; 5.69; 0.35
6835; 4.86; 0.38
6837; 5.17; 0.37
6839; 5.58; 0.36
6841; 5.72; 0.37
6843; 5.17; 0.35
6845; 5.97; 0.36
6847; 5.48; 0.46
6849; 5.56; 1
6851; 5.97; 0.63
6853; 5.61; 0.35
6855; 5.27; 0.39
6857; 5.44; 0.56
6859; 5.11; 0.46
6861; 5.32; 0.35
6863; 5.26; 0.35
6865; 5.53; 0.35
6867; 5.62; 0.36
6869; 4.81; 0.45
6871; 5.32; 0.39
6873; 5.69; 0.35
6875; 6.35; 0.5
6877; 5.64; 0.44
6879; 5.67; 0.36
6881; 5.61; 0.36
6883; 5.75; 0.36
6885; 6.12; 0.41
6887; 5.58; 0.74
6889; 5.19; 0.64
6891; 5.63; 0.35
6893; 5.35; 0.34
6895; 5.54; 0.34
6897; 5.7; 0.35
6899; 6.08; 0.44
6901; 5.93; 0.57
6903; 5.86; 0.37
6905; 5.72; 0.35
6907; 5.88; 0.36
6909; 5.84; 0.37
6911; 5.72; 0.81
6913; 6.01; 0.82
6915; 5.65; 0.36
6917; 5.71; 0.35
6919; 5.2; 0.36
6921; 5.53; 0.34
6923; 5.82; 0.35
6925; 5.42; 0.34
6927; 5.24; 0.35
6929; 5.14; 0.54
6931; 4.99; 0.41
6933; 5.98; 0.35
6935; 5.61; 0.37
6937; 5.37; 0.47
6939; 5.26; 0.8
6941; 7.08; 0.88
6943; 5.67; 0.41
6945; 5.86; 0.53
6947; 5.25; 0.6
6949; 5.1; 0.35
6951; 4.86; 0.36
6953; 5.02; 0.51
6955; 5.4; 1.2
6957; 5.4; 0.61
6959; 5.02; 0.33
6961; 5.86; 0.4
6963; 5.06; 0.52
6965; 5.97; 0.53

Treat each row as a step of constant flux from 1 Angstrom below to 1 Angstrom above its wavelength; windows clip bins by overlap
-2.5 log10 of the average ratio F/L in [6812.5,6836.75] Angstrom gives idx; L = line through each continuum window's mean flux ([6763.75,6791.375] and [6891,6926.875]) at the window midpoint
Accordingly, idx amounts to 0.079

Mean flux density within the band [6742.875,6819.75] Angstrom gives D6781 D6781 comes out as 5.5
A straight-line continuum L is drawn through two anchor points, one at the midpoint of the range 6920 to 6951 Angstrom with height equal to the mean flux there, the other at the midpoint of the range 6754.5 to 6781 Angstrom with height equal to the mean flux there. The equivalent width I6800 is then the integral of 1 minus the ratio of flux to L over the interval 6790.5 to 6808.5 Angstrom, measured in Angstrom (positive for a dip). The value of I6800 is 0.2 Angstrom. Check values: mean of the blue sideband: 5.52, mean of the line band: 5.47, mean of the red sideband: 5.53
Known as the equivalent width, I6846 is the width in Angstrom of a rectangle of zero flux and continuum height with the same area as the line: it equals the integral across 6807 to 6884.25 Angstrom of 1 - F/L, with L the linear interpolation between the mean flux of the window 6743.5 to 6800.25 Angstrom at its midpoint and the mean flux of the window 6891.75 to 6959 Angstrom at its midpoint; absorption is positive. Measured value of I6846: 2.1 Angstrom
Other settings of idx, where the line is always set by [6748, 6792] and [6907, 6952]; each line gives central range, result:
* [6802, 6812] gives 0.02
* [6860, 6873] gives 0.04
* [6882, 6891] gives -0.02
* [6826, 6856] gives 0.02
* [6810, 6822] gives 0.05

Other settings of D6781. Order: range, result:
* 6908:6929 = 5.59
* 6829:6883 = 5.5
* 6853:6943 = 5.6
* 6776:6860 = 5.44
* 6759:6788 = 5.42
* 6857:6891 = 5.54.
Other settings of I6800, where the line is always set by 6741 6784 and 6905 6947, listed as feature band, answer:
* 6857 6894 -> 0.7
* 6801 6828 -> 2.0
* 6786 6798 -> 0.2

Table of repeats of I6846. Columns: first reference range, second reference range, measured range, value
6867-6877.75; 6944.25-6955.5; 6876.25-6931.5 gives -2.06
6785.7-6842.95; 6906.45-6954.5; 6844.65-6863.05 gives -0.27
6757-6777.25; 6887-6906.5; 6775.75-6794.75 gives -1.02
